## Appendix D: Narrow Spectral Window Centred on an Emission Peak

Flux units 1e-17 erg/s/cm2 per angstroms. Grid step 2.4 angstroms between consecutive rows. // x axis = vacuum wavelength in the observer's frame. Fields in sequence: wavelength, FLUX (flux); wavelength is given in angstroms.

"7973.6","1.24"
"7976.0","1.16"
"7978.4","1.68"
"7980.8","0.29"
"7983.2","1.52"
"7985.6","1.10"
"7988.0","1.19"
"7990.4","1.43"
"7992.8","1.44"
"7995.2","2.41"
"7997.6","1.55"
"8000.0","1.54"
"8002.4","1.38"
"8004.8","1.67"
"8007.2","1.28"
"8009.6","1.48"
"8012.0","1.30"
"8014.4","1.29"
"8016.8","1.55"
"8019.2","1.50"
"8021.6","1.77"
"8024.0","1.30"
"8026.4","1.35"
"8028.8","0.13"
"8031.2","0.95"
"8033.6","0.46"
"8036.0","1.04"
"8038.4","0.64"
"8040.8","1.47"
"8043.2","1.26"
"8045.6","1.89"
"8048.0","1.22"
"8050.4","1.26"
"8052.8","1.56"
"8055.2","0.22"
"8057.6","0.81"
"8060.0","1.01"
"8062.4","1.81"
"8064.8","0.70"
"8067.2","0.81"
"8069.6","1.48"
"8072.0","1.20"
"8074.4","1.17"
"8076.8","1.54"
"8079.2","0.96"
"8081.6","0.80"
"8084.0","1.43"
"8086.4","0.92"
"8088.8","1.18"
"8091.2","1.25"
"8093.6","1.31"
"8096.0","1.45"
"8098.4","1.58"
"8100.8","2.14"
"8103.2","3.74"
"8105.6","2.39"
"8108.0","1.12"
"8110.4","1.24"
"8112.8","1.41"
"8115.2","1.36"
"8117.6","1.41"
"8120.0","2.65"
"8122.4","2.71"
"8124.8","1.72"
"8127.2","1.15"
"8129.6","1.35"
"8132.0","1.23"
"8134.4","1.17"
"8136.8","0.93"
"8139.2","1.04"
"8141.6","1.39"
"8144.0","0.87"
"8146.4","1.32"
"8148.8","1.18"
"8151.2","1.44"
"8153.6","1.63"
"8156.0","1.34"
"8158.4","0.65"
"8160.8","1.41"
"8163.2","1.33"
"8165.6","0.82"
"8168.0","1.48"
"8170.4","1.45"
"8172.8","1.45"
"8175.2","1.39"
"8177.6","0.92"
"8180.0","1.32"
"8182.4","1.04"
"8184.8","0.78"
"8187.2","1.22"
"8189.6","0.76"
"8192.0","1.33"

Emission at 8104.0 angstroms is [S II]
